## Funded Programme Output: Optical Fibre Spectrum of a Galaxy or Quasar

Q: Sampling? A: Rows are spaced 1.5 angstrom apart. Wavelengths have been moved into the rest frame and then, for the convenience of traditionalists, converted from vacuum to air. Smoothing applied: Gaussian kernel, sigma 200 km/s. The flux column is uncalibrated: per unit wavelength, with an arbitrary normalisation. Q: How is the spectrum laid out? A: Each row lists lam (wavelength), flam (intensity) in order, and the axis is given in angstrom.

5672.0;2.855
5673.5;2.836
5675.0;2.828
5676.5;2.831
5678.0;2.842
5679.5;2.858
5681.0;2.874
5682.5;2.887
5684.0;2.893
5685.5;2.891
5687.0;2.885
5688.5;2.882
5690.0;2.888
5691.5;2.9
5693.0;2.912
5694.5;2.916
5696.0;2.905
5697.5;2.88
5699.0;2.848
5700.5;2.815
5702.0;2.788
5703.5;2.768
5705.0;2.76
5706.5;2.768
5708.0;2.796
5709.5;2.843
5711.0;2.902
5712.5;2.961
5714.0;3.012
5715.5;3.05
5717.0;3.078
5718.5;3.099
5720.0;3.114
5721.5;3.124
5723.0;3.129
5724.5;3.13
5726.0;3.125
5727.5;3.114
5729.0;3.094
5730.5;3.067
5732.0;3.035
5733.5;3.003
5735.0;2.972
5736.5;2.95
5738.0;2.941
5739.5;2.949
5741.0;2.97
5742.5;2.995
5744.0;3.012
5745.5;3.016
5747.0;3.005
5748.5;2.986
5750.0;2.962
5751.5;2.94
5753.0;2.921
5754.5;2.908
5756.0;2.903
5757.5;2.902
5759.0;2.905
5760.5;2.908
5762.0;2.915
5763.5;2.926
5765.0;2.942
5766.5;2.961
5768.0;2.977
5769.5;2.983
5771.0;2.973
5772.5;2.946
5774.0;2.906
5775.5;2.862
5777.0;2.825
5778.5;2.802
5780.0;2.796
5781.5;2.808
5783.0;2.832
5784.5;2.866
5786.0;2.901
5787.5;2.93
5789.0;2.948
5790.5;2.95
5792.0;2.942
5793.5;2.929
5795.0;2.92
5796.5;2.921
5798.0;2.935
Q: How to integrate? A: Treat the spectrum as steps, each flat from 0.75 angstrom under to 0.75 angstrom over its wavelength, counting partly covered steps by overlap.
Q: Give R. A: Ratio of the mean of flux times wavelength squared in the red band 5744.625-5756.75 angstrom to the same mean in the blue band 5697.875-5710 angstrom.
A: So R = 1.07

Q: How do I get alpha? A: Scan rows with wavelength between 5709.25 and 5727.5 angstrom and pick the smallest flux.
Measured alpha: 2.843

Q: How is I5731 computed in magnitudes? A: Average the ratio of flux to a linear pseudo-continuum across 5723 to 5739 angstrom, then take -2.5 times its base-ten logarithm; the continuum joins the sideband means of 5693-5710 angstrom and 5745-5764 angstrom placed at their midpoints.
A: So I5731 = -0.057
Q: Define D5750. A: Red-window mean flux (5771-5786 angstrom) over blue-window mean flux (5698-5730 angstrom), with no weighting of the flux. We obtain 0.96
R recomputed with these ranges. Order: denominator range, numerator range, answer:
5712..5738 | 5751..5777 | 0.97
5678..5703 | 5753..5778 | 1.04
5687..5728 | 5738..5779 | 1.02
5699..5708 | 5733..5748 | 1.08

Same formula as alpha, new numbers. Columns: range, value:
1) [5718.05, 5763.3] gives 2.902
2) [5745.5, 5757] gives 2.903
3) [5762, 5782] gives 2.796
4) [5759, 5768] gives 2.905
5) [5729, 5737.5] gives 2.95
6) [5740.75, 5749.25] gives 2.97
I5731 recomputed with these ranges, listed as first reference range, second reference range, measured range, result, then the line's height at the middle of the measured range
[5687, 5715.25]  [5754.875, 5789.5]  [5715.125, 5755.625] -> -0.05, 2.88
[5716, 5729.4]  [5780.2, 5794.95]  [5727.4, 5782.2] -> 0.02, 3.01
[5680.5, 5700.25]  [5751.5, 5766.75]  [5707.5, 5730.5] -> -0.05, 2.9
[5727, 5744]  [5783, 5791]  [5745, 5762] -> 0.01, 2.97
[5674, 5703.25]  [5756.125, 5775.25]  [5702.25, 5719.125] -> -0.01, 2.89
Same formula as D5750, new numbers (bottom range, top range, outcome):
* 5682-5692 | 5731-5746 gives 1.03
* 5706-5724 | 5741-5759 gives 0.99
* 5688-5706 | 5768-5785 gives 1.01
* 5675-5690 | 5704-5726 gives 1.04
